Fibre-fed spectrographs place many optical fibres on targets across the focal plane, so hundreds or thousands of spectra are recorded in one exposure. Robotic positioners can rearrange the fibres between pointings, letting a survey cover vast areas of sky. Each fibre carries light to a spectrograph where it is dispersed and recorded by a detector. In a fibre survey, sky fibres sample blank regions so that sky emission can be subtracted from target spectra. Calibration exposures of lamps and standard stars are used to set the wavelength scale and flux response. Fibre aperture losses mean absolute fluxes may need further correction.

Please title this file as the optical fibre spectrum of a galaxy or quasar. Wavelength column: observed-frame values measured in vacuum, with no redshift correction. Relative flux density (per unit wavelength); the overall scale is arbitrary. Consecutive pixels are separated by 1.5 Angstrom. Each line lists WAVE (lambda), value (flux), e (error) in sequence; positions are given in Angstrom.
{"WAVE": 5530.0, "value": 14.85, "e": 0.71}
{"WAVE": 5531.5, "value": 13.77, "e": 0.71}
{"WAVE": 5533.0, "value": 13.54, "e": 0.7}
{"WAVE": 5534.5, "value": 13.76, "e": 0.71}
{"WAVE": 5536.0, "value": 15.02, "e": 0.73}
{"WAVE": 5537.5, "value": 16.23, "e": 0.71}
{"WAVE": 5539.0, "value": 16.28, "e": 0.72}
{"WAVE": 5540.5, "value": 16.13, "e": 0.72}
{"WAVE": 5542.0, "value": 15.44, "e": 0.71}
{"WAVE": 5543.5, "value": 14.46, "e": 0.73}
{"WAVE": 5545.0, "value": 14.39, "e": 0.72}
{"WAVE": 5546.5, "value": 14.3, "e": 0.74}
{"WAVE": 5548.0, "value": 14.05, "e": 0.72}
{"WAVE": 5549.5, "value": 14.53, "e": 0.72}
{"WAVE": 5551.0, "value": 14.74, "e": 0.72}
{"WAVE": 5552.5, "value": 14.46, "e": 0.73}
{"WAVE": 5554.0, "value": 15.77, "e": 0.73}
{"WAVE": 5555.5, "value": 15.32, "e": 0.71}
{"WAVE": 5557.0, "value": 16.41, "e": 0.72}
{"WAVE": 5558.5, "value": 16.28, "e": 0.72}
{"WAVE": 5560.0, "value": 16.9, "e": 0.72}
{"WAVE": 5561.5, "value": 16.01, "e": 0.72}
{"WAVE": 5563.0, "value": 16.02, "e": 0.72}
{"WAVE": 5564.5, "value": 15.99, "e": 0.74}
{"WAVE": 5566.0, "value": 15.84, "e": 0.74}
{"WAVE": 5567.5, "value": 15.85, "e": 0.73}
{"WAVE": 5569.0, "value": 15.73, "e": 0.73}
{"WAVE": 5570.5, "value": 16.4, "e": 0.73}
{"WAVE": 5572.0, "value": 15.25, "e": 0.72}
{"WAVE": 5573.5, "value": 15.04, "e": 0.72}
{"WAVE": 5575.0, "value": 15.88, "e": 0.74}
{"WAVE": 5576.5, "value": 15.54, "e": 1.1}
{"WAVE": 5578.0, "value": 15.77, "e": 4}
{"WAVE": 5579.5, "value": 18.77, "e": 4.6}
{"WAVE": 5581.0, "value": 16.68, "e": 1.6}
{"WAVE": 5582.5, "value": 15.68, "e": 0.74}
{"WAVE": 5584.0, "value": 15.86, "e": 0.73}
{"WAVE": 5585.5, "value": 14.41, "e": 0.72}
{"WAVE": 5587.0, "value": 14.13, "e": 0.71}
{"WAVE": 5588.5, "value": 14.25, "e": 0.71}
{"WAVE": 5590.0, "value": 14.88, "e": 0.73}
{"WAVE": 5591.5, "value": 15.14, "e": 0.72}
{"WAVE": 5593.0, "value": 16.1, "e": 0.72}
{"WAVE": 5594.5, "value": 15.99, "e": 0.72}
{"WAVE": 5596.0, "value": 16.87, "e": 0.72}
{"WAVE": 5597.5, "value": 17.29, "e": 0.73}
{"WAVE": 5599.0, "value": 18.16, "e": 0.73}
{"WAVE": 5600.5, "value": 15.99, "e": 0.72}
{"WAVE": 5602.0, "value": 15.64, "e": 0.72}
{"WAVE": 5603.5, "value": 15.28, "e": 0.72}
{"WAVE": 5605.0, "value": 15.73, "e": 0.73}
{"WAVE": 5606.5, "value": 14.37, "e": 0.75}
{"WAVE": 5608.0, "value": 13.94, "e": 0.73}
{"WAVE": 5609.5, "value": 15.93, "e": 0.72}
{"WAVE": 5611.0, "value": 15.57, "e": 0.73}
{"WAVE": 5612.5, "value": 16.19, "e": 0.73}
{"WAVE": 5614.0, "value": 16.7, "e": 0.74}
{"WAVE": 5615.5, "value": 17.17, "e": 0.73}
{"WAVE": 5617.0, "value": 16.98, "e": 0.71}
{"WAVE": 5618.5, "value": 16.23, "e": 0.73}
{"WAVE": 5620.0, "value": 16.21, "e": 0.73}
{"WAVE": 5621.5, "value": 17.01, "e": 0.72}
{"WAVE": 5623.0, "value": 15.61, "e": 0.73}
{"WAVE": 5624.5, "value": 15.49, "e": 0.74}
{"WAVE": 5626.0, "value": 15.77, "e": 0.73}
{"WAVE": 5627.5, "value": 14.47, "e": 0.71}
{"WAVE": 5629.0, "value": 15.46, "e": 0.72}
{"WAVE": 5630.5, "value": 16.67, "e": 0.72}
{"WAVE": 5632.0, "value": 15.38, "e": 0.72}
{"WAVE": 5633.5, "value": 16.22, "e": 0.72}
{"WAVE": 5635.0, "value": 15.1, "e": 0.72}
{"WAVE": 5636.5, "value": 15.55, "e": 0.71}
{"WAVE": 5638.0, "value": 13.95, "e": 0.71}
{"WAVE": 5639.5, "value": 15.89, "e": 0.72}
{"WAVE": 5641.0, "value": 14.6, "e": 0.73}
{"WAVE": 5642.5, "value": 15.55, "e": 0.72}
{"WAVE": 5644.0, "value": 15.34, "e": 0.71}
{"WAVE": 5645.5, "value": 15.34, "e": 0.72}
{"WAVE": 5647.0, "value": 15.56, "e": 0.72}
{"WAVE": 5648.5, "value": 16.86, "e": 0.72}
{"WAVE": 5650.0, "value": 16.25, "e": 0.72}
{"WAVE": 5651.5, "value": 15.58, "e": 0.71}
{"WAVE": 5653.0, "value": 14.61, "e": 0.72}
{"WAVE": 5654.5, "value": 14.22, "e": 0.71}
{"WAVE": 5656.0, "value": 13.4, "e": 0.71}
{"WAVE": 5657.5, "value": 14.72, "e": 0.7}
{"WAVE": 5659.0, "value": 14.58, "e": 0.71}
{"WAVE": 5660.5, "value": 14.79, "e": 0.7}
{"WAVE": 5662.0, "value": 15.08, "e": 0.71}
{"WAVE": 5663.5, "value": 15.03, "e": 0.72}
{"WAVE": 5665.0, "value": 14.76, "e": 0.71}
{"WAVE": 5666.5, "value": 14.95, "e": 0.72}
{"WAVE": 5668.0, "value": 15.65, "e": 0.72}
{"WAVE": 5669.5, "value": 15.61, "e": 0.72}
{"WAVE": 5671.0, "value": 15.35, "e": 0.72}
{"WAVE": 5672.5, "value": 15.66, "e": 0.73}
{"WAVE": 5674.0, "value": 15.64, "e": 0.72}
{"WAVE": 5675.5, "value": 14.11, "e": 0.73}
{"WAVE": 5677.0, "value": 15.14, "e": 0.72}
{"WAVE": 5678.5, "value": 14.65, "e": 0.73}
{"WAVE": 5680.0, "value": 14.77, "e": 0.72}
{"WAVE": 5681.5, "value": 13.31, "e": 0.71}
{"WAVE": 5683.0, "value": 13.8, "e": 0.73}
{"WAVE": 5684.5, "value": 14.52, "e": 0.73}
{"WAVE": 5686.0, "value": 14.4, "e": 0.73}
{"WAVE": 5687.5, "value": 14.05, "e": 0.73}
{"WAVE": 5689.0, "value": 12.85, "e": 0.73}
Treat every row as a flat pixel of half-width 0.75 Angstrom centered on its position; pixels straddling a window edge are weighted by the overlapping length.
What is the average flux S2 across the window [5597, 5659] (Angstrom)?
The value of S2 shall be 15.6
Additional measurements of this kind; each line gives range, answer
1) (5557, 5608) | 15.8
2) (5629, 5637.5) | 15.7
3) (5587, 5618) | 15.9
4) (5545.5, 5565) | 15.4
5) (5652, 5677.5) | 14.9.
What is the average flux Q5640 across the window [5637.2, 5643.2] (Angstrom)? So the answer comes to 15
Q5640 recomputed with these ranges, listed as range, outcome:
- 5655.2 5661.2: 14.4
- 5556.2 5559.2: 16.3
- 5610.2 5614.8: 16.2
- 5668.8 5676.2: 15.3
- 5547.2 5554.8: 14.7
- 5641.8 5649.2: 15.7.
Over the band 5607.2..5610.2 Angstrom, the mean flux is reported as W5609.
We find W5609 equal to 14.9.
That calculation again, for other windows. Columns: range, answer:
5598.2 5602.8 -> 16.6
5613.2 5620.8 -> 16.7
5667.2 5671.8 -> 15.5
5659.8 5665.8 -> 14.9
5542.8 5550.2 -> 14.3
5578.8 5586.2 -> 16.3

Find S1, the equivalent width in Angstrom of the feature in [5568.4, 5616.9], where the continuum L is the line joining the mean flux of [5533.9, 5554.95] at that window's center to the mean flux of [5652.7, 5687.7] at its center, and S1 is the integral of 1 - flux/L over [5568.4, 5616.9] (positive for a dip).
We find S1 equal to -3.1 Angstrom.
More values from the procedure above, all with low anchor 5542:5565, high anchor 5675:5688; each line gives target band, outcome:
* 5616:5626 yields -1.0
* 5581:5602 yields -1.1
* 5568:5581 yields -0.8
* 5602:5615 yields -0.5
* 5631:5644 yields -0.6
